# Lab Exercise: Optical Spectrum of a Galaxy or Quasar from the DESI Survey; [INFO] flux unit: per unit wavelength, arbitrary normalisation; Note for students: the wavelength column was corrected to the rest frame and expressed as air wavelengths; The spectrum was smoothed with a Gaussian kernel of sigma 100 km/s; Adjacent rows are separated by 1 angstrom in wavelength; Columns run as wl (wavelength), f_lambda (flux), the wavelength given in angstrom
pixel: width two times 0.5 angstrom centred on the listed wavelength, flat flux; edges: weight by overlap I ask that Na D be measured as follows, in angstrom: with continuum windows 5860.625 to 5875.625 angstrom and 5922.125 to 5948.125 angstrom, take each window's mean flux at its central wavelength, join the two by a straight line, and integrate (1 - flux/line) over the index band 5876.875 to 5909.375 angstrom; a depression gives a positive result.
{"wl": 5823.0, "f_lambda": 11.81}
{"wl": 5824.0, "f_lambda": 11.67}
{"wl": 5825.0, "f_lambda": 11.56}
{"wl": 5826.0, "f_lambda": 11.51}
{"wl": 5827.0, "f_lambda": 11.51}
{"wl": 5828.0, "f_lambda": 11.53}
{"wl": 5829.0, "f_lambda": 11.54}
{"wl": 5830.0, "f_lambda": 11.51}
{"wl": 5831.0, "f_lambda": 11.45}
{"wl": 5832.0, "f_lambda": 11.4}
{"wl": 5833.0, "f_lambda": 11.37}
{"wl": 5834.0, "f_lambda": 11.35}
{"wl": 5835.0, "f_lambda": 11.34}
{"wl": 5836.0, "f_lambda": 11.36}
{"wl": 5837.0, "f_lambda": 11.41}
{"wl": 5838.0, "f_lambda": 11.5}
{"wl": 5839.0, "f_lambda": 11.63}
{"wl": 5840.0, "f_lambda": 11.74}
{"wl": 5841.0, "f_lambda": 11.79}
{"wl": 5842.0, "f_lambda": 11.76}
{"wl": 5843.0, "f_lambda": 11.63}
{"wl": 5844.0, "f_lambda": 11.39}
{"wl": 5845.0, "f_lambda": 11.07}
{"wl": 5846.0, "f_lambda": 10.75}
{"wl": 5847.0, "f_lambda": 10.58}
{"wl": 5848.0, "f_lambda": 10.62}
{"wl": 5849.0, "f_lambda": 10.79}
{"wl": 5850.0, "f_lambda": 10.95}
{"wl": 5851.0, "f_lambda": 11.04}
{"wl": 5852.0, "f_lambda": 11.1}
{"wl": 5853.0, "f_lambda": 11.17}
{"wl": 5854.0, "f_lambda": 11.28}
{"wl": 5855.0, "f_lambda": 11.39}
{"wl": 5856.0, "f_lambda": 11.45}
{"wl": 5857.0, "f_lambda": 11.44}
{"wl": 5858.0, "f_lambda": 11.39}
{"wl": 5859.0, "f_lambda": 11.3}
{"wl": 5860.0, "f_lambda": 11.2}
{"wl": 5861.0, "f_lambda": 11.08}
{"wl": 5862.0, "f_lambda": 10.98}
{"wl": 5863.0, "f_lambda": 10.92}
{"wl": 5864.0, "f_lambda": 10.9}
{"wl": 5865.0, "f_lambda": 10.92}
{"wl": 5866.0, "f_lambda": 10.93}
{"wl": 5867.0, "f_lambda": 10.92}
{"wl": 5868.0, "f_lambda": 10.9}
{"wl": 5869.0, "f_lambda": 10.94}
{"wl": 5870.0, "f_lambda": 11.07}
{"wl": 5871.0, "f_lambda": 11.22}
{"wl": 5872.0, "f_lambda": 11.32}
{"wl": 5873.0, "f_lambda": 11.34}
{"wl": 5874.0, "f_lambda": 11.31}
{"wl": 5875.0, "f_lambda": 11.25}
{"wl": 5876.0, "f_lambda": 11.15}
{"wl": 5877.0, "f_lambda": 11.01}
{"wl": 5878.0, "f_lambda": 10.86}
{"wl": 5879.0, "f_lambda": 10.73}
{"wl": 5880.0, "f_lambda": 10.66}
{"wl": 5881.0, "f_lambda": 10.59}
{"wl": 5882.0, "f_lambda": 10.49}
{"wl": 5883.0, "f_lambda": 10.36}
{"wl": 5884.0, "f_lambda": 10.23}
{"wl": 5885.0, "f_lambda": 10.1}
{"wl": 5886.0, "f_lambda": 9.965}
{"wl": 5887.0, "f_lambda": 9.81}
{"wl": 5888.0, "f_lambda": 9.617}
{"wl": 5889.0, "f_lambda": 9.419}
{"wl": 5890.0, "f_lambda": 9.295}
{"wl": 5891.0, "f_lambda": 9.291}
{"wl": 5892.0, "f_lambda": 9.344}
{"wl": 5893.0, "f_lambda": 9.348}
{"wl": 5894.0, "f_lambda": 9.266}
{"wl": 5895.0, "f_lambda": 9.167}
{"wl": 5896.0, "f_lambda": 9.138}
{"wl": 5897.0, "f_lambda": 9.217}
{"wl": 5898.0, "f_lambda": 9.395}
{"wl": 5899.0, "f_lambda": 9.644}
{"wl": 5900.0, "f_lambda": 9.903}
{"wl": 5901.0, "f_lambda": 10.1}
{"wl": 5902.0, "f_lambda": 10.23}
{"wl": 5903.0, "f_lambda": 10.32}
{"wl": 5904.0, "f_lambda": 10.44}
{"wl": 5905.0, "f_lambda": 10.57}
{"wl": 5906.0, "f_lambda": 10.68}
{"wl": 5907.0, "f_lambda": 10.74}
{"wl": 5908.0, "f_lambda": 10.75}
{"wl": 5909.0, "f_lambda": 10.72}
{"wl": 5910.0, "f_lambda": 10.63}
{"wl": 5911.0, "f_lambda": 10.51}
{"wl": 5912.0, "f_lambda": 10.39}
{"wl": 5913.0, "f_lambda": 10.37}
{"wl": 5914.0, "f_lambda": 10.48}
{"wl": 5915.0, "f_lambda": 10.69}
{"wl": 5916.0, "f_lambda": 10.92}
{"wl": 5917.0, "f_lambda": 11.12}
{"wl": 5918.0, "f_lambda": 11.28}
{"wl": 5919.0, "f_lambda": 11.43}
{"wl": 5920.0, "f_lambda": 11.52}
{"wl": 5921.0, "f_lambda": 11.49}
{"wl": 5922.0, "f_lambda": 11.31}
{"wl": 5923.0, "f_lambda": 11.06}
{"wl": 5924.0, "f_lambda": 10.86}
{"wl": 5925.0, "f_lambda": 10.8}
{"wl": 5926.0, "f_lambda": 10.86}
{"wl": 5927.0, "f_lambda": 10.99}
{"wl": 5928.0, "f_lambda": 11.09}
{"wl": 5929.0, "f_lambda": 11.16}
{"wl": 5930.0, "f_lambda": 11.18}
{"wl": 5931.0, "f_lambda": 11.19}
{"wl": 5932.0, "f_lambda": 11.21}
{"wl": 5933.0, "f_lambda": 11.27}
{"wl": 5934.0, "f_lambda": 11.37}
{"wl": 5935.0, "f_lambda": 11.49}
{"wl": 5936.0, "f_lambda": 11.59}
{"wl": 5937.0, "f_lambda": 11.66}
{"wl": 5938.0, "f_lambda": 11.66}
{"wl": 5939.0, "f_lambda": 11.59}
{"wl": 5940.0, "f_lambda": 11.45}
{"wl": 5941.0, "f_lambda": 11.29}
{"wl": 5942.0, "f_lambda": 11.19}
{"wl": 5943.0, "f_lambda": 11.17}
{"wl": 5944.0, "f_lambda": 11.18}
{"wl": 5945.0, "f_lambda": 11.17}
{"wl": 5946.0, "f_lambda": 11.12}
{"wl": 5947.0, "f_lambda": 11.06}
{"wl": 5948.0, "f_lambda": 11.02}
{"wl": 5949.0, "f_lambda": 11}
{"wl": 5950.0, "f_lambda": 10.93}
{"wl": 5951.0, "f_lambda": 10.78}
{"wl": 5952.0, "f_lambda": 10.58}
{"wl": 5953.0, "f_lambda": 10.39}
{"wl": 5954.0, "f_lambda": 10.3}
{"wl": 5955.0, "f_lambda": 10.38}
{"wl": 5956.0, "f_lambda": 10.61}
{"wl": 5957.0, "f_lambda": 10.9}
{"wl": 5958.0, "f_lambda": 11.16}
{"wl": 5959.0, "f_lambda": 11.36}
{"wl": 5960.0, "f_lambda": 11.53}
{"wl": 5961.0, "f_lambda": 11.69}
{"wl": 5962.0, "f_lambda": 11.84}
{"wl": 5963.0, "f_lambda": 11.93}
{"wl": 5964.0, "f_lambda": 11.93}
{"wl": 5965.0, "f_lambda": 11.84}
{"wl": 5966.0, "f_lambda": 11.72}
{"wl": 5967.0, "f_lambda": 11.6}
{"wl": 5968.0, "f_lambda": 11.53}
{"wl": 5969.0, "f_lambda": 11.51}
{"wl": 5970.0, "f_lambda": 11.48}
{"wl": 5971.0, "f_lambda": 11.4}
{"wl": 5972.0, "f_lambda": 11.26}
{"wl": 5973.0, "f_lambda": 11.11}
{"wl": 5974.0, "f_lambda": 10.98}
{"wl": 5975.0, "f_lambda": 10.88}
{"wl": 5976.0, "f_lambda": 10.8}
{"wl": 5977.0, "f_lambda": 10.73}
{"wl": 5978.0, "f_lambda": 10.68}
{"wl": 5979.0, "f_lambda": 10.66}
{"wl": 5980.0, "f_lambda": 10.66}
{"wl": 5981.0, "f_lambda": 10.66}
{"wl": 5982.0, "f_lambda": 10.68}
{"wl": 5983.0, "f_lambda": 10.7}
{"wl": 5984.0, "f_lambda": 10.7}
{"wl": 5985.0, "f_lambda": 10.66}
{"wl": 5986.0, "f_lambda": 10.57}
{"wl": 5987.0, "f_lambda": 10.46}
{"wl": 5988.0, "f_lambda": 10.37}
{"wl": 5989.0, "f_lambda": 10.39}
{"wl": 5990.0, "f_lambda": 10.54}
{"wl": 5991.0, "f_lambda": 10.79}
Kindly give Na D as 3.2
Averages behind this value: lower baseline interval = 11.1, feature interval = 10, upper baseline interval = 11.2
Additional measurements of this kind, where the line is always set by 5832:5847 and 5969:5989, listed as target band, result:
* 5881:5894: 1.65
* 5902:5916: 0.69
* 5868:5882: 0.31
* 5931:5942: -0.44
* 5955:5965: -0.47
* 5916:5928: -0.09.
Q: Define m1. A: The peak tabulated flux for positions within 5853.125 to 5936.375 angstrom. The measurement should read 11.59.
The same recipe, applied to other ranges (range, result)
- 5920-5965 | 11.93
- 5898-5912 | 10.75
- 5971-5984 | 11.4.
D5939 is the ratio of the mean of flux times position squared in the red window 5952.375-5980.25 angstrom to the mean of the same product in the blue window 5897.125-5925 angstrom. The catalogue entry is 1.07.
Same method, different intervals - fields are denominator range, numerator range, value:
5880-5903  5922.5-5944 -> 1.17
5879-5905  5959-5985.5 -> 1.17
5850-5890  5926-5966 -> 1.06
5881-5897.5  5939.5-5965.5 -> 1.18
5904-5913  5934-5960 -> 1.06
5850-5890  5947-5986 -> 1.05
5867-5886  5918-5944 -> 1.06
